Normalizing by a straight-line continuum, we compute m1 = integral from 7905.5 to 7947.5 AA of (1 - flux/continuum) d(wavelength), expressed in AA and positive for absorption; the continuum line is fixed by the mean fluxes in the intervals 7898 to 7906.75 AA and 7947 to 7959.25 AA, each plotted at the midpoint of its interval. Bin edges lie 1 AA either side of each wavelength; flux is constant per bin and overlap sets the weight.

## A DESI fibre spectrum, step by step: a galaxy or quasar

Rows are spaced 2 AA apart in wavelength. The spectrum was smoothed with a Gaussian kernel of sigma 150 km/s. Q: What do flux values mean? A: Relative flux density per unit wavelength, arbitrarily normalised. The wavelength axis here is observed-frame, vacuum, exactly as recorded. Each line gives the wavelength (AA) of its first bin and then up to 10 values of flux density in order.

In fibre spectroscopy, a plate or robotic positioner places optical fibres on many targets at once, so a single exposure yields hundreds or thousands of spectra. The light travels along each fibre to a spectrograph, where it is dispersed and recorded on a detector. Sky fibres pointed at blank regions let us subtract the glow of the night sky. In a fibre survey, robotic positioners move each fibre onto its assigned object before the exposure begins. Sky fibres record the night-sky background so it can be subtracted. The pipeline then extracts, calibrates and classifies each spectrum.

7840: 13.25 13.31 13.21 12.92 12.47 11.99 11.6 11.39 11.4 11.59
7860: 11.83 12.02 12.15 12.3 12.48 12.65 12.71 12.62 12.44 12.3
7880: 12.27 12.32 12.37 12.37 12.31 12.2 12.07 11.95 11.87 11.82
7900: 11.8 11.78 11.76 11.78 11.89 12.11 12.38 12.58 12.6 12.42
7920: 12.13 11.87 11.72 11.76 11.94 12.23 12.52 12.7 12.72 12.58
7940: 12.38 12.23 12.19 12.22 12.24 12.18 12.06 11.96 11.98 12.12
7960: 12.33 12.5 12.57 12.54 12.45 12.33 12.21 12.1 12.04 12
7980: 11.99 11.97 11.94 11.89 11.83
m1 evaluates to -1.1 AA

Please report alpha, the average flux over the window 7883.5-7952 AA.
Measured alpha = 12.2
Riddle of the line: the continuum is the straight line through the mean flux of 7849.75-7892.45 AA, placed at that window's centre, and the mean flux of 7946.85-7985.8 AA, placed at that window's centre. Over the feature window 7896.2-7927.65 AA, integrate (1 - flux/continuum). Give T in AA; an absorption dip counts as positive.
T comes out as 0.38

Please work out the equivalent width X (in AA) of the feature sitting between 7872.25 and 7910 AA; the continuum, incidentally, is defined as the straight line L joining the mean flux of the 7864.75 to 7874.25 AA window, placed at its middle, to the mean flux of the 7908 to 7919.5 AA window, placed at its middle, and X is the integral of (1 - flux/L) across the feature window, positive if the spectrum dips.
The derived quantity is 1.0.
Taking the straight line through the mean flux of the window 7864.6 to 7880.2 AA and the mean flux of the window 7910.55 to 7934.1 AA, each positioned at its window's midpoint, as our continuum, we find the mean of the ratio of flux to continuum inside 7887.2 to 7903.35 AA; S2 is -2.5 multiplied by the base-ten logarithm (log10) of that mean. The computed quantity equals 0.03 mag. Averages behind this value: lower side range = 12.5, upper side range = 12.2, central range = 12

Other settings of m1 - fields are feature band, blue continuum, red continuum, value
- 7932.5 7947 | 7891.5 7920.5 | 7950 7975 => -0.3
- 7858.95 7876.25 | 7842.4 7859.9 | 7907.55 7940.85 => -0.3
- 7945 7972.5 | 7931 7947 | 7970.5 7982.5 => 0.0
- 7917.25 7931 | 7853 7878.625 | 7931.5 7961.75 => 0.3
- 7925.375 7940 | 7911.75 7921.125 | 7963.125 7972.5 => 0.1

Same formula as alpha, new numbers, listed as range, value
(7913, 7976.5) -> 12.3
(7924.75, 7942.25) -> 12.3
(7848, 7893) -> 12.2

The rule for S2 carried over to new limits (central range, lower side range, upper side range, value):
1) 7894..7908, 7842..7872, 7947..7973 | 0.04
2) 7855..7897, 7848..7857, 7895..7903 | -0.04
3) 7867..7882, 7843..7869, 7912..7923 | -0.03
